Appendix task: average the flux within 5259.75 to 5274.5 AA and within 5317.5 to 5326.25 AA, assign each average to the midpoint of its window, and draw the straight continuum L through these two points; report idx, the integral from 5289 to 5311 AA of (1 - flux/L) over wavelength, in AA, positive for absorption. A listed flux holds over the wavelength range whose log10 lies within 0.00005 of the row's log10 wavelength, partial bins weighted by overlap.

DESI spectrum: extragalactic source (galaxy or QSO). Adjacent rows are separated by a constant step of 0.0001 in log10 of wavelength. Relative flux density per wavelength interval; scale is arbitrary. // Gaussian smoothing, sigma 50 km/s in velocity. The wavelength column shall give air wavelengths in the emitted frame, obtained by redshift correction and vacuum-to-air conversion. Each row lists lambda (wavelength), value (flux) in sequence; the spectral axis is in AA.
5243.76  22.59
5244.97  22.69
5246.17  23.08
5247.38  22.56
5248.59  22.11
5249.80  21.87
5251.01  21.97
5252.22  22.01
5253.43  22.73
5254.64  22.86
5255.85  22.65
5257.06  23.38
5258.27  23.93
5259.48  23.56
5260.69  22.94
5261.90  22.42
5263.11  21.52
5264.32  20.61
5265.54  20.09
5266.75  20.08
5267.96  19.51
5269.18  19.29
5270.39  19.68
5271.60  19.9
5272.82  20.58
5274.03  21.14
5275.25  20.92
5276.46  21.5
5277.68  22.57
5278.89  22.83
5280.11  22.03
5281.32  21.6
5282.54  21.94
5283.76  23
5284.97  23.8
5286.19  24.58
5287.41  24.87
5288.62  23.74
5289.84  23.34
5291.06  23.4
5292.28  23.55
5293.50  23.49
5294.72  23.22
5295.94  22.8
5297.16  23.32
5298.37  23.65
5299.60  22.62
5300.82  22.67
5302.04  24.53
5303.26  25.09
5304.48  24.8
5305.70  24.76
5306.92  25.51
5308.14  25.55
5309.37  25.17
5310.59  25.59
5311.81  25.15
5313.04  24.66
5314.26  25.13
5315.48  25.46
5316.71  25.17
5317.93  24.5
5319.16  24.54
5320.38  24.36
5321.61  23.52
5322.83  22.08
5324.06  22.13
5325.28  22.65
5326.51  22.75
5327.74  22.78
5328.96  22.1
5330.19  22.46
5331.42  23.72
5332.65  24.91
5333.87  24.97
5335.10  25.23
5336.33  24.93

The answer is -1.72 AA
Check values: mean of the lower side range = 20.7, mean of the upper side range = 23.3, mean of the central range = 24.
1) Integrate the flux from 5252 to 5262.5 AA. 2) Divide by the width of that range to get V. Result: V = 23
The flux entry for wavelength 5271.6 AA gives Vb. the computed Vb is 19.9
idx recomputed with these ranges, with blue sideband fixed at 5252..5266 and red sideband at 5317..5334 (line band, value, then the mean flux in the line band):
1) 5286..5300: -0.4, 23.5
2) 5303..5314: -1.0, 25.1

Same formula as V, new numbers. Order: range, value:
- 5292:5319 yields 24.4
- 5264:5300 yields 22.1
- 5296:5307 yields 24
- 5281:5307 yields 23.6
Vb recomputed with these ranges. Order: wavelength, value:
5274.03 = 21.14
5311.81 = 25.15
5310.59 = 25.59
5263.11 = 21.52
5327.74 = 22.78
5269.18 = 19.29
